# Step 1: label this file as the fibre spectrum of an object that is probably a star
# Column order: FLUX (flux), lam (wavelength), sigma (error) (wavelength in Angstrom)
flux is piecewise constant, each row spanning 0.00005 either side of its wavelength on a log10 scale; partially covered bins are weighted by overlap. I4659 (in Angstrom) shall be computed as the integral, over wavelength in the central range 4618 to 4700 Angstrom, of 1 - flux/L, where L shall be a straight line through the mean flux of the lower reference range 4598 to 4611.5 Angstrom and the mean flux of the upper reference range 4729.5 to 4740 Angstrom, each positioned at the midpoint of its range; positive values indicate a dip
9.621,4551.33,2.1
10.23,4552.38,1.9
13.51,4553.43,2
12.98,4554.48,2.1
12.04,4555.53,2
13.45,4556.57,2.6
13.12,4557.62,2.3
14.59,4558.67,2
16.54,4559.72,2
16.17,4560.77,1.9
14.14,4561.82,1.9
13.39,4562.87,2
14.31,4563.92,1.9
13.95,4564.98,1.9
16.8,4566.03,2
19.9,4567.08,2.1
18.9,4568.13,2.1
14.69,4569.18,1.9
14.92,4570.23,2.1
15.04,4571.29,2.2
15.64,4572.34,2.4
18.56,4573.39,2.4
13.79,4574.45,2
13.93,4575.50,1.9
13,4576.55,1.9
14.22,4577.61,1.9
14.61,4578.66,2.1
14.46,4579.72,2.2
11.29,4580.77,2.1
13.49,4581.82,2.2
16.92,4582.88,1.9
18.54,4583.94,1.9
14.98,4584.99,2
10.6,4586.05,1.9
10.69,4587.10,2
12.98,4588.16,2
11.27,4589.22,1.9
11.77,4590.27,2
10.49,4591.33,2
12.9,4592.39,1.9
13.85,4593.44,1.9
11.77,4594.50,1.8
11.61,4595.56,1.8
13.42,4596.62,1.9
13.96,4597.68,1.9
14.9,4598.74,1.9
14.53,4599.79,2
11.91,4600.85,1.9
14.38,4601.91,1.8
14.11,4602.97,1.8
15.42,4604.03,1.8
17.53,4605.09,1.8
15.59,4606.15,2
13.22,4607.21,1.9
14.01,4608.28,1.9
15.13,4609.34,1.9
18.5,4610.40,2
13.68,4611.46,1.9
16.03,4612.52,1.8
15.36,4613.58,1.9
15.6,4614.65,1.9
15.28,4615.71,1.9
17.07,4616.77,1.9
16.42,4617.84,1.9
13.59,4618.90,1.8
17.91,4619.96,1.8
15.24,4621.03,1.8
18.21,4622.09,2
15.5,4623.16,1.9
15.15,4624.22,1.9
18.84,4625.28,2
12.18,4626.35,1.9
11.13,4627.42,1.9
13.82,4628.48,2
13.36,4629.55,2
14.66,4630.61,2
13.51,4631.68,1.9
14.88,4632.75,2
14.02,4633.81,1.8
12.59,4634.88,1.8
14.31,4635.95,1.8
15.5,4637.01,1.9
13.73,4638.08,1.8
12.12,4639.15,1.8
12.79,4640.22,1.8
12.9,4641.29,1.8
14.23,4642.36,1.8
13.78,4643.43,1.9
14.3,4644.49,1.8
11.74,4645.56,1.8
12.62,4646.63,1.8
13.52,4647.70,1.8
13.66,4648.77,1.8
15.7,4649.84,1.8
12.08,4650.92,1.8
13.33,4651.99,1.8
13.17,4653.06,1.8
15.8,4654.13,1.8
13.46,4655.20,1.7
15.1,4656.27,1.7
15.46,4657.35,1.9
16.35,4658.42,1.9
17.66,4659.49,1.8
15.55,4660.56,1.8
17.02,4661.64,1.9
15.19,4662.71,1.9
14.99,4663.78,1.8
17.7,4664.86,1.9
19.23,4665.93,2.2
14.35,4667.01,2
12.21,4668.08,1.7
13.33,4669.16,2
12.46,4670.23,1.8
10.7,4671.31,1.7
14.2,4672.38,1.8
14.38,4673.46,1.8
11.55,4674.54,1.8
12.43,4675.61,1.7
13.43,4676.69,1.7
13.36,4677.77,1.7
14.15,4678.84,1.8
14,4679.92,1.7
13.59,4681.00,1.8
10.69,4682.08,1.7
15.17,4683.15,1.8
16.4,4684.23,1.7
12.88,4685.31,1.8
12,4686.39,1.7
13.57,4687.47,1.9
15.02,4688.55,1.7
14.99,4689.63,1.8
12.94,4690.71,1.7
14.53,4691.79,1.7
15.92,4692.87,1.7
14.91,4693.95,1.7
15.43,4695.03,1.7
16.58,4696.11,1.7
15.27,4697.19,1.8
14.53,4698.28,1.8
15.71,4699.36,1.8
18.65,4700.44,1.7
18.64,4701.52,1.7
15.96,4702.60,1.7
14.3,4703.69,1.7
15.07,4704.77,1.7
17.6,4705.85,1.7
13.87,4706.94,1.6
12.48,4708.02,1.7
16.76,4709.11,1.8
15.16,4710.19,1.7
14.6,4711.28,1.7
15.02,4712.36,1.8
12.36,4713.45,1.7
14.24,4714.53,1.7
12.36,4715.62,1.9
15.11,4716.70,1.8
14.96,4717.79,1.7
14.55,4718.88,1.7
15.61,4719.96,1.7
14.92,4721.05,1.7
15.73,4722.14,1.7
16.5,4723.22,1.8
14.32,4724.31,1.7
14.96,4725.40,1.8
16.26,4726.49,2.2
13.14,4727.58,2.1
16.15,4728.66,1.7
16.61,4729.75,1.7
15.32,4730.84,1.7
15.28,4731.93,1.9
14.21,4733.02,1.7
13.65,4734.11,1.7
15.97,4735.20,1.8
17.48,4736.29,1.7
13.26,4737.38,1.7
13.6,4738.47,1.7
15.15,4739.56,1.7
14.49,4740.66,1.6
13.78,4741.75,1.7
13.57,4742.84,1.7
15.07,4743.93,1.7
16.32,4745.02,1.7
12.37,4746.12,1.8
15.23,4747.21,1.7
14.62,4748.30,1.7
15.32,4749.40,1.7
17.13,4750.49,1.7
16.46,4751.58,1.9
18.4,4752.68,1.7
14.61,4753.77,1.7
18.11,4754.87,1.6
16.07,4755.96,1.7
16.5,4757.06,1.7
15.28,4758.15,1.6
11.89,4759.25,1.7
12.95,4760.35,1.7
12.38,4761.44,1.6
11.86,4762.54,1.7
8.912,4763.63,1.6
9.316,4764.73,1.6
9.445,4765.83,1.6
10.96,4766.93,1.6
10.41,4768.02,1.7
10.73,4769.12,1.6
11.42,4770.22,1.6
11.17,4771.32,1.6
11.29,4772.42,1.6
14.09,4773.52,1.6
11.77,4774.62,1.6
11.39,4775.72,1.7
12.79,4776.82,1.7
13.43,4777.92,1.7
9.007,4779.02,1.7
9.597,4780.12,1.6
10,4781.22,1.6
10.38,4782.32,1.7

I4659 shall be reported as 3.3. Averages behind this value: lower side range 14.9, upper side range 15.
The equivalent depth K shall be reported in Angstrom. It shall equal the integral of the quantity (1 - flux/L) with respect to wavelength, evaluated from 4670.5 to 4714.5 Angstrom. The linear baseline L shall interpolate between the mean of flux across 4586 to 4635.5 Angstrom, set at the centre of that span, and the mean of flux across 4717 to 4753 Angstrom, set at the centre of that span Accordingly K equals 1.2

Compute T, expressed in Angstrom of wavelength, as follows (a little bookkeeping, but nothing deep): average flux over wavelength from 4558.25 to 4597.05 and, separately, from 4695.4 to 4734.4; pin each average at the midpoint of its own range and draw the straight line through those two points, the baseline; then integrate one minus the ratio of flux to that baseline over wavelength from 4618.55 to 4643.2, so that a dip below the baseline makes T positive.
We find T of 0.5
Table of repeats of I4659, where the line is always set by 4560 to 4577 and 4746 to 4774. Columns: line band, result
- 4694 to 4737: -4.37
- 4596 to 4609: 0.59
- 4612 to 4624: -0.86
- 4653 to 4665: -0.98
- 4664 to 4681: 0.57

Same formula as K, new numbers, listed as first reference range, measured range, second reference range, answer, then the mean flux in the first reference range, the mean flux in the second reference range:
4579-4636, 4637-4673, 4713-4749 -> 0.5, 14.3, 14.8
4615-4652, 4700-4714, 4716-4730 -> -0.3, 14.3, 15.2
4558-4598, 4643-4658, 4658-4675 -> 0.9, 14.3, 14.8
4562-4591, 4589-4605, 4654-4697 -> 1.4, 14.5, 14.5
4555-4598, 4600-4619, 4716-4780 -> -1.4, 14.2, 13.9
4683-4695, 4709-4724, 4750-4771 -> -0.9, 14.4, 13.3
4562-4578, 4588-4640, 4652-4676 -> 2.4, 15.4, 14.6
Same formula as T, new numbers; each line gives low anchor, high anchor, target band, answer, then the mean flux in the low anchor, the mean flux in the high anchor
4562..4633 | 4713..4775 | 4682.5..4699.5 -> -0.5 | 14.6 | 14.1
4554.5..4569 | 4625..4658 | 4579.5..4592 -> 1.4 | 15.1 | 13.8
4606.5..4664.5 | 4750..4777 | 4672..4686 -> 0.6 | 14.7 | 13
